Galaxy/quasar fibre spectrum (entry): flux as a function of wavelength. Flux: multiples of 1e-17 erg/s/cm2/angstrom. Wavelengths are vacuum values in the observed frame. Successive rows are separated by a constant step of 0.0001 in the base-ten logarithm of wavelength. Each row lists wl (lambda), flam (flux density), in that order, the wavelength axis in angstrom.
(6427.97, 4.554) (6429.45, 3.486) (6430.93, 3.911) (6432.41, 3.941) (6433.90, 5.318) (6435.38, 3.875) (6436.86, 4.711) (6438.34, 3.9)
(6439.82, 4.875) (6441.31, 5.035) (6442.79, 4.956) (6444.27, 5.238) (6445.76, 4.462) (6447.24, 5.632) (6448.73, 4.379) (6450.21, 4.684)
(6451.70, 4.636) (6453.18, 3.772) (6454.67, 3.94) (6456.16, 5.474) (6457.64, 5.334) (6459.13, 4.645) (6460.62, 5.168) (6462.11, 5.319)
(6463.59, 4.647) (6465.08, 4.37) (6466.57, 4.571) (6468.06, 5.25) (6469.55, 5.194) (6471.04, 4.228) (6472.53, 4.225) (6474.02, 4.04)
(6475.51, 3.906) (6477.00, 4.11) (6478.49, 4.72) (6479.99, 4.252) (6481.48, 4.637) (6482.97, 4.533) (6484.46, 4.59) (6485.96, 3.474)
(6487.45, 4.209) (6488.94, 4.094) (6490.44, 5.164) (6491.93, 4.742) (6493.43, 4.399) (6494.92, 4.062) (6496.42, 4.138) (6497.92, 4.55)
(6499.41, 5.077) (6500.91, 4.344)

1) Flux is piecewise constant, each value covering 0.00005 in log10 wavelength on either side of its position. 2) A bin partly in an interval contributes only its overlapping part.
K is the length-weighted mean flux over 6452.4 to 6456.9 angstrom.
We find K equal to 4.4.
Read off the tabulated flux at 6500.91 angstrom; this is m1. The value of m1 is 4.344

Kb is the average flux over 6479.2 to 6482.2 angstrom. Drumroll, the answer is 4.44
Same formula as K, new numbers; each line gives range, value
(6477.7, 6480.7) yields 4.47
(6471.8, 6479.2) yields 4.2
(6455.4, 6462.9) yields 5.18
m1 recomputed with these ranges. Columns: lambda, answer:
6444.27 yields 5.238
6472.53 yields 4.225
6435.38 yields 3.875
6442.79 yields 4.956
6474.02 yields 4.04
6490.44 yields 5.164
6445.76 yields 4.462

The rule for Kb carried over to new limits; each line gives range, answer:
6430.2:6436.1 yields 4.26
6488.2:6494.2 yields 4.6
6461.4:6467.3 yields 4.73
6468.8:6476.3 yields 4.32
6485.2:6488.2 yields 3.84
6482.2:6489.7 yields 4.18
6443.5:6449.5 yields 4.93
